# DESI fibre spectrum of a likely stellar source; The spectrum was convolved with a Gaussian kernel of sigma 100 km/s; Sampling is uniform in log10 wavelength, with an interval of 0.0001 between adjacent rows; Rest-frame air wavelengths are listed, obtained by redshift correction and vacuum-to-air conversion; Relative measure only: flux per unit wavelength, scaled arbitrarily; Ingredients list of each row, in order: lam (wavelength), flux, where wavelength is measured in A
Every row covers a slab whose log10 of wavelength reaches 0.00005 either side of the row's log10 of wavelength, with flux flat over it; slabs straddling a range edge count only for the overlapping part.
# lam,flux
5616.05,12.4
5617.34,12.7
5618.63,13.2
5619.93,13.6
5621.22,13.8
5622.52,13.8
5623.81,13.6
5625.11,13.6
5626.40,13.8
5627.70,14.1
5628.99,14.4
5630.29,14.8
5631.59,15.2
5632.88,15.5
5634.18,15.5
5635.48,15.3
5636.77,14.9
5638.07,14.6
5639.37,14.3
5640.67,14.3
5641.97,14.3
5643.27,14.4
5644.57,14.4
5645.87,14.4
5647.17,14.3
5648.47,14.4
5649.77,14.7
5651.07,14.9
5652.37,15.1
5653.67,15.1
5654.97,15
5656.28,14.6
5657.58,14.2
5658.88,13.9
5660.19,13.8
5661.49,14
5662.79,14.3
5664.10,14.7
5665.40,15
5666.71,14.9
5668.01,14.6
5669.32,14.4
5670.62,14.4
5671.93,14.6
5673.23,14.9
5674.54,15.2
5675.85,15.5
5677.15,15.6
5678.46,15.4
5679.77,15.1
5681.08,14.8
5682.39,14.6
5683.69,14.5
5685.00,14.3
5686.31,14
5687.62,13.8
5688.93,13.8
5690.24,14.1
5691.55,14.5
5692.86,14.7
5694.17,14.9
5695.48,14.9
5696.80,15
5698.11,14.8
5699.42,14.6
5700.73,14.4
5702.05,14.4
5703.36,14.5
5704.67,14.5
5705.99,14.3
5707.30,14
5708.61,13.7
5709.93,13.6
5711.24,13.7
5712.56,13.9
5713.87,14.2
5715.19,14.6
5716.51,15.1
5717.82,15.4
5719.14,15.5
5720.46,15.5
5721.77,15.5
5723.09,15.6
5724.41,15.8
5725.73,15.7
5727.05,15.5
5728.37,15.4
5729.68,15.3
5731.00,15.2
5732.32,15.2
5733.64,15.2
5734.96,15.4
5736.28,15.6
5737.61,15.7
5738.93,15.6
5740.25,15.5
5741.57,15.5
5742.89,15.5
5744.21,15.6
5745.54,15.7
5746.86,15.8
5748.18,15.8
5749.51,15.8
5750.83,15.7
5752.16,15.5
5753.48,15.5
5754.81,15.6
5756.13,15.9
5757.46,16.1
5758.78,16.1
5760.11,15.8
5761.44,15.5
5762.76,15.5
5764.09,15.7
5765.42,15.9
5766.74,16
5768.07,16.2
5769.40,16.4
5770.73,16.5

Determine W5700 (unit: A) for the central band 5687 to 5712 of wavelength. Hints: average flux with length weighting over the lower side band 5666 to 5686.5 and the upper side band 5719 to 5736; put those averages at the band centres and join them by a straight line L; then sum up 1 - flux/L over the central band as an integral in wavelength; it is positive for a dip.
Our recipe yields 1.3 A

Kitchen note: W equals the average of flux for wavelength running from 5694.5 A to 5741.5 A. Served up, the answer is 14.9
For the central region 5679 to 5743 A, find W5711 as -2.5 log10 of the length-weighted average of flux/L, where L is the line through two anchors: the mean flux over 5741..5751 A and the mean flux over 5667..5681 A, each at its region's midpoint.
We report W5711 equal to 0.04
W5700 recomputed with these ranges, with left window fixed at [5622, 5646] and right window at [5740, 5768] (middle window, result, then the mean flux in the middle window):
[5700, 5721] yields 1.1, 14.4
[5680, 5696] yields 0.7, 14.4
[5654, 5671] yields 0.4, 14.5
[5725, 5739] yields 0.1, 15.4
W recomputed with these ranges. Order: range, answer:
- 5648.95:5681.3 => 14.7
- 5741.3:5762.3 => 15.7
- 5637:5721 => 14.6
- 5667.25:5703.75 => 14.7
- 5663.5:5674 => 14.7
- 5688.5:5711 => 14.4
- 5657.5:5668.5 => 14.4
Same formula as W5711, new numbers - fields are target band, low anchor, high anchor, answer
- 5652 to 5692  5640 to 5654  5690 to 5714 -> -0.010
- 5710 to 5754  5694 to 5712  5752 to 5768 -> -0.017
